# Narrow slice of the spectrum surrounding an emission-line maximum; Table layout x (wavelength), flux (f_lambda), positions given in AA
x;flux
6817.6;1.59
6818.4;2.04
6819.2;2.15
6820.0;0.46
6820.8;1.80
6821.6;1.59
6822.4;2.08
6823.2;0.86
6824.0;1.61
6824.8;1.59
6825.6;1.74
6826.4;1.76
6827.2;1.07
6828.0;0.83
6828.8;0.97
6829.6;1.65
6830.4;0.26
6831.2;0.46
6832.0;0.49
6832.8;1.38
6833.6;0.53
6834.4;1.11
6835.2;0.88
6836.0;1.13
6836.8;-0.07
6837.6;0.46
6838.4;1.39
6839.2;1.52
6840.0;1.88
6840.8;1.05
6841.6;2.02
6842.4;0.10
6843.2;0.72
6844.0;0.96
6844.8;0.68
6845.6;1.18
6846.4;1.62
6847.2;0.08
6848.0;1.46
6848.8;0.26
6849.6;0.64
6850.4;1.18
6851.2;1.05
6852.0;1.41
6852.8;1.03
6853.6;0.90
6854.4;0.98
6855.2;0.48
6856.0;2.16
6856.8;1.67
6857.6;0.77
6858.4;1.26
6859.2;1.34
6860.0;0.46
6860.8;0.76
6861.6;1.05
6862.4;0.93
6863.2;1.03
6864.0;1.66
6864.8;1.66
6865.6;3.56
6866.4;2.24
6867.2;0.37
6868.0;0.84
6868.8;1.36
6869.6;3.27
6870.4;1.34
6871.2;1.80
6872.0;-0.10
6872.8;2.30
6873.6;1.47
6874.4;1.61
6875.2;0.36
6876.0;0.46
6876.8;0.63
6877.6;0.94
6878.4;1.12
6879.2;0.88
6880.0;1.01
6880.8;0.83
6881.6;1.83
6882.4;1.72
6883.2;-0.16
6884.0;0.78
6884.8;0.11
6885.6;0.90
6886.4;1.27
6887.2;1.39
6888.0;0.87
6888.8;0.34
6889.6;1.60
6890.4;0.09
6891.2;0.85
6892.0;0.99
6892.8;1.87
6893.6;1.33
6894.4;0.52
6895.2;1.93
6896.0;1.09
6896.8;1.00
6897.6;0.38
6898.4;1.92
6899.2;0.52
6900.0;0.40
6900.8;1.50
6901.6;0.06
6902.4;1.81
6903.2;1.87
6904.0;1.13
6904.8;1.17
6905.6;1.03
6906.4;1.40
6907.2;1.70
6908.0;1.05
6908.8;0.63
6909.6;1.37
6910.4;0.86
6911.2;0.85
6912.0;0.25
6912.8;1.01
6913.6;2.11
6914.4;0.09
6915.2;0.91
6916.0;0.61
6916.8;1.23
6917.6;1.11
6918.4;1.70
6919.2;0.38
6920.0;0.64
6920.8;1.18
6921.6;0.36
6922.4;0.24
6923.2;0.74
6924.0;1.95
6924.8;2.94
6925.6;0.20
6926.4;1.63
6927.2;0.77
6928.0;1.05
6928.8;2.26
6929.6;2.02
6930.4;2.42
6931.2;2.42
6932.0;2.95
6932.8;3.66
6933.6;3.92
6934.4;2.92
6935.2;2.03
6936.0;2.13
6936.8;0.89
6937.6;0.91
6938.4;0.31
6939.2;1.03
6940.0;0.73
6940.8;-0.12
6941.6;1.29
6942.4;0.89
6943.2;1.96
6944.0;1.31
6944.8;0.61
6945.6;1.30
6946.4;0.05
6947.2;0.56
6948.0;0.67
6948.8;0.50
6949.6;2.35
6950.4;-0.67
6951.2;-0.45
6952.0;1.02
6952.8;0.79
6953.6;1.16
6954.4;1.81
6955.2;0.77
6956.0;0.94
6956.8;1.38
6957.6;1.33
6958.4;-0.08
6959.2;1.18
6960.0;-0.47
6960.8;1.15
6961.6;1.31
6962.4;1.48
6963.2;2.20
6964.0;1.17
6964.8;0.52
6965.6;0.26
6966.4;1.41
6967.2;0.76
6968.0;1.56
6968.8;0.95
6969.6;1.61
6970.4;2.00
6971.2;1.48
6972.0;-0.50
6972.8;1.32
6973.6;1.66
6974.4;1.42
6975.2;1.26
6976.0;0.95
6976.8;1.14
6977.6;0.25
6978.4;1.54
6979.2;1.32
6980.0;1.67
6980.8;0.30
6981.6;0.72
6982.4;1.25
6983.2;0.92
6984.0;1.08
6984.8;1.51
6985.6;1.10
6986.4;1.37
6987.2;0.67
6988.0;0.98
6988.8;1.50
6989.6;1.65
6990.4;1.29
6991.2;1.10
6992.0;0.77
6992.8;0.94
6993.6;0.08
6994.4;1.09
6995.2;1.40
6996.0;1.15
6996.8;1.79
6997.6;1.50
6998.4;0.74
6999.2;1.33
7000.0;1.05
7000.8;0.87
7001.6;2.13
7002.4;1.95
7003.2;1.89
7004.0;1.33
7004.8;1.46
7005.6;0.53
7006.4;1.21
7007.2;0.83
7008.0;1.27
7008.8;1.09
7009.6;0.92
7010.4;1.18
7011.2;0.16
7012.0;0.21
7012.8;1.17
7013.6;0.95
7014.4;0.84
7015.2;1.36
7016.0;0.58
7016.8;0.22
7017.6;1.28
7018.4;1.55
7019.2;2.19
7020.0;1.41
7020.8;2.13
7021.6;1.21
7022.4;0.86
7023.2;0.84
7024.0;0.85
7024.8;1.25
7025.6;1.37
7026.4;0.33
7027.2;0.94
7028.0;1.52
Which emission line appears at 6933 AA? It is H-beta 4861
